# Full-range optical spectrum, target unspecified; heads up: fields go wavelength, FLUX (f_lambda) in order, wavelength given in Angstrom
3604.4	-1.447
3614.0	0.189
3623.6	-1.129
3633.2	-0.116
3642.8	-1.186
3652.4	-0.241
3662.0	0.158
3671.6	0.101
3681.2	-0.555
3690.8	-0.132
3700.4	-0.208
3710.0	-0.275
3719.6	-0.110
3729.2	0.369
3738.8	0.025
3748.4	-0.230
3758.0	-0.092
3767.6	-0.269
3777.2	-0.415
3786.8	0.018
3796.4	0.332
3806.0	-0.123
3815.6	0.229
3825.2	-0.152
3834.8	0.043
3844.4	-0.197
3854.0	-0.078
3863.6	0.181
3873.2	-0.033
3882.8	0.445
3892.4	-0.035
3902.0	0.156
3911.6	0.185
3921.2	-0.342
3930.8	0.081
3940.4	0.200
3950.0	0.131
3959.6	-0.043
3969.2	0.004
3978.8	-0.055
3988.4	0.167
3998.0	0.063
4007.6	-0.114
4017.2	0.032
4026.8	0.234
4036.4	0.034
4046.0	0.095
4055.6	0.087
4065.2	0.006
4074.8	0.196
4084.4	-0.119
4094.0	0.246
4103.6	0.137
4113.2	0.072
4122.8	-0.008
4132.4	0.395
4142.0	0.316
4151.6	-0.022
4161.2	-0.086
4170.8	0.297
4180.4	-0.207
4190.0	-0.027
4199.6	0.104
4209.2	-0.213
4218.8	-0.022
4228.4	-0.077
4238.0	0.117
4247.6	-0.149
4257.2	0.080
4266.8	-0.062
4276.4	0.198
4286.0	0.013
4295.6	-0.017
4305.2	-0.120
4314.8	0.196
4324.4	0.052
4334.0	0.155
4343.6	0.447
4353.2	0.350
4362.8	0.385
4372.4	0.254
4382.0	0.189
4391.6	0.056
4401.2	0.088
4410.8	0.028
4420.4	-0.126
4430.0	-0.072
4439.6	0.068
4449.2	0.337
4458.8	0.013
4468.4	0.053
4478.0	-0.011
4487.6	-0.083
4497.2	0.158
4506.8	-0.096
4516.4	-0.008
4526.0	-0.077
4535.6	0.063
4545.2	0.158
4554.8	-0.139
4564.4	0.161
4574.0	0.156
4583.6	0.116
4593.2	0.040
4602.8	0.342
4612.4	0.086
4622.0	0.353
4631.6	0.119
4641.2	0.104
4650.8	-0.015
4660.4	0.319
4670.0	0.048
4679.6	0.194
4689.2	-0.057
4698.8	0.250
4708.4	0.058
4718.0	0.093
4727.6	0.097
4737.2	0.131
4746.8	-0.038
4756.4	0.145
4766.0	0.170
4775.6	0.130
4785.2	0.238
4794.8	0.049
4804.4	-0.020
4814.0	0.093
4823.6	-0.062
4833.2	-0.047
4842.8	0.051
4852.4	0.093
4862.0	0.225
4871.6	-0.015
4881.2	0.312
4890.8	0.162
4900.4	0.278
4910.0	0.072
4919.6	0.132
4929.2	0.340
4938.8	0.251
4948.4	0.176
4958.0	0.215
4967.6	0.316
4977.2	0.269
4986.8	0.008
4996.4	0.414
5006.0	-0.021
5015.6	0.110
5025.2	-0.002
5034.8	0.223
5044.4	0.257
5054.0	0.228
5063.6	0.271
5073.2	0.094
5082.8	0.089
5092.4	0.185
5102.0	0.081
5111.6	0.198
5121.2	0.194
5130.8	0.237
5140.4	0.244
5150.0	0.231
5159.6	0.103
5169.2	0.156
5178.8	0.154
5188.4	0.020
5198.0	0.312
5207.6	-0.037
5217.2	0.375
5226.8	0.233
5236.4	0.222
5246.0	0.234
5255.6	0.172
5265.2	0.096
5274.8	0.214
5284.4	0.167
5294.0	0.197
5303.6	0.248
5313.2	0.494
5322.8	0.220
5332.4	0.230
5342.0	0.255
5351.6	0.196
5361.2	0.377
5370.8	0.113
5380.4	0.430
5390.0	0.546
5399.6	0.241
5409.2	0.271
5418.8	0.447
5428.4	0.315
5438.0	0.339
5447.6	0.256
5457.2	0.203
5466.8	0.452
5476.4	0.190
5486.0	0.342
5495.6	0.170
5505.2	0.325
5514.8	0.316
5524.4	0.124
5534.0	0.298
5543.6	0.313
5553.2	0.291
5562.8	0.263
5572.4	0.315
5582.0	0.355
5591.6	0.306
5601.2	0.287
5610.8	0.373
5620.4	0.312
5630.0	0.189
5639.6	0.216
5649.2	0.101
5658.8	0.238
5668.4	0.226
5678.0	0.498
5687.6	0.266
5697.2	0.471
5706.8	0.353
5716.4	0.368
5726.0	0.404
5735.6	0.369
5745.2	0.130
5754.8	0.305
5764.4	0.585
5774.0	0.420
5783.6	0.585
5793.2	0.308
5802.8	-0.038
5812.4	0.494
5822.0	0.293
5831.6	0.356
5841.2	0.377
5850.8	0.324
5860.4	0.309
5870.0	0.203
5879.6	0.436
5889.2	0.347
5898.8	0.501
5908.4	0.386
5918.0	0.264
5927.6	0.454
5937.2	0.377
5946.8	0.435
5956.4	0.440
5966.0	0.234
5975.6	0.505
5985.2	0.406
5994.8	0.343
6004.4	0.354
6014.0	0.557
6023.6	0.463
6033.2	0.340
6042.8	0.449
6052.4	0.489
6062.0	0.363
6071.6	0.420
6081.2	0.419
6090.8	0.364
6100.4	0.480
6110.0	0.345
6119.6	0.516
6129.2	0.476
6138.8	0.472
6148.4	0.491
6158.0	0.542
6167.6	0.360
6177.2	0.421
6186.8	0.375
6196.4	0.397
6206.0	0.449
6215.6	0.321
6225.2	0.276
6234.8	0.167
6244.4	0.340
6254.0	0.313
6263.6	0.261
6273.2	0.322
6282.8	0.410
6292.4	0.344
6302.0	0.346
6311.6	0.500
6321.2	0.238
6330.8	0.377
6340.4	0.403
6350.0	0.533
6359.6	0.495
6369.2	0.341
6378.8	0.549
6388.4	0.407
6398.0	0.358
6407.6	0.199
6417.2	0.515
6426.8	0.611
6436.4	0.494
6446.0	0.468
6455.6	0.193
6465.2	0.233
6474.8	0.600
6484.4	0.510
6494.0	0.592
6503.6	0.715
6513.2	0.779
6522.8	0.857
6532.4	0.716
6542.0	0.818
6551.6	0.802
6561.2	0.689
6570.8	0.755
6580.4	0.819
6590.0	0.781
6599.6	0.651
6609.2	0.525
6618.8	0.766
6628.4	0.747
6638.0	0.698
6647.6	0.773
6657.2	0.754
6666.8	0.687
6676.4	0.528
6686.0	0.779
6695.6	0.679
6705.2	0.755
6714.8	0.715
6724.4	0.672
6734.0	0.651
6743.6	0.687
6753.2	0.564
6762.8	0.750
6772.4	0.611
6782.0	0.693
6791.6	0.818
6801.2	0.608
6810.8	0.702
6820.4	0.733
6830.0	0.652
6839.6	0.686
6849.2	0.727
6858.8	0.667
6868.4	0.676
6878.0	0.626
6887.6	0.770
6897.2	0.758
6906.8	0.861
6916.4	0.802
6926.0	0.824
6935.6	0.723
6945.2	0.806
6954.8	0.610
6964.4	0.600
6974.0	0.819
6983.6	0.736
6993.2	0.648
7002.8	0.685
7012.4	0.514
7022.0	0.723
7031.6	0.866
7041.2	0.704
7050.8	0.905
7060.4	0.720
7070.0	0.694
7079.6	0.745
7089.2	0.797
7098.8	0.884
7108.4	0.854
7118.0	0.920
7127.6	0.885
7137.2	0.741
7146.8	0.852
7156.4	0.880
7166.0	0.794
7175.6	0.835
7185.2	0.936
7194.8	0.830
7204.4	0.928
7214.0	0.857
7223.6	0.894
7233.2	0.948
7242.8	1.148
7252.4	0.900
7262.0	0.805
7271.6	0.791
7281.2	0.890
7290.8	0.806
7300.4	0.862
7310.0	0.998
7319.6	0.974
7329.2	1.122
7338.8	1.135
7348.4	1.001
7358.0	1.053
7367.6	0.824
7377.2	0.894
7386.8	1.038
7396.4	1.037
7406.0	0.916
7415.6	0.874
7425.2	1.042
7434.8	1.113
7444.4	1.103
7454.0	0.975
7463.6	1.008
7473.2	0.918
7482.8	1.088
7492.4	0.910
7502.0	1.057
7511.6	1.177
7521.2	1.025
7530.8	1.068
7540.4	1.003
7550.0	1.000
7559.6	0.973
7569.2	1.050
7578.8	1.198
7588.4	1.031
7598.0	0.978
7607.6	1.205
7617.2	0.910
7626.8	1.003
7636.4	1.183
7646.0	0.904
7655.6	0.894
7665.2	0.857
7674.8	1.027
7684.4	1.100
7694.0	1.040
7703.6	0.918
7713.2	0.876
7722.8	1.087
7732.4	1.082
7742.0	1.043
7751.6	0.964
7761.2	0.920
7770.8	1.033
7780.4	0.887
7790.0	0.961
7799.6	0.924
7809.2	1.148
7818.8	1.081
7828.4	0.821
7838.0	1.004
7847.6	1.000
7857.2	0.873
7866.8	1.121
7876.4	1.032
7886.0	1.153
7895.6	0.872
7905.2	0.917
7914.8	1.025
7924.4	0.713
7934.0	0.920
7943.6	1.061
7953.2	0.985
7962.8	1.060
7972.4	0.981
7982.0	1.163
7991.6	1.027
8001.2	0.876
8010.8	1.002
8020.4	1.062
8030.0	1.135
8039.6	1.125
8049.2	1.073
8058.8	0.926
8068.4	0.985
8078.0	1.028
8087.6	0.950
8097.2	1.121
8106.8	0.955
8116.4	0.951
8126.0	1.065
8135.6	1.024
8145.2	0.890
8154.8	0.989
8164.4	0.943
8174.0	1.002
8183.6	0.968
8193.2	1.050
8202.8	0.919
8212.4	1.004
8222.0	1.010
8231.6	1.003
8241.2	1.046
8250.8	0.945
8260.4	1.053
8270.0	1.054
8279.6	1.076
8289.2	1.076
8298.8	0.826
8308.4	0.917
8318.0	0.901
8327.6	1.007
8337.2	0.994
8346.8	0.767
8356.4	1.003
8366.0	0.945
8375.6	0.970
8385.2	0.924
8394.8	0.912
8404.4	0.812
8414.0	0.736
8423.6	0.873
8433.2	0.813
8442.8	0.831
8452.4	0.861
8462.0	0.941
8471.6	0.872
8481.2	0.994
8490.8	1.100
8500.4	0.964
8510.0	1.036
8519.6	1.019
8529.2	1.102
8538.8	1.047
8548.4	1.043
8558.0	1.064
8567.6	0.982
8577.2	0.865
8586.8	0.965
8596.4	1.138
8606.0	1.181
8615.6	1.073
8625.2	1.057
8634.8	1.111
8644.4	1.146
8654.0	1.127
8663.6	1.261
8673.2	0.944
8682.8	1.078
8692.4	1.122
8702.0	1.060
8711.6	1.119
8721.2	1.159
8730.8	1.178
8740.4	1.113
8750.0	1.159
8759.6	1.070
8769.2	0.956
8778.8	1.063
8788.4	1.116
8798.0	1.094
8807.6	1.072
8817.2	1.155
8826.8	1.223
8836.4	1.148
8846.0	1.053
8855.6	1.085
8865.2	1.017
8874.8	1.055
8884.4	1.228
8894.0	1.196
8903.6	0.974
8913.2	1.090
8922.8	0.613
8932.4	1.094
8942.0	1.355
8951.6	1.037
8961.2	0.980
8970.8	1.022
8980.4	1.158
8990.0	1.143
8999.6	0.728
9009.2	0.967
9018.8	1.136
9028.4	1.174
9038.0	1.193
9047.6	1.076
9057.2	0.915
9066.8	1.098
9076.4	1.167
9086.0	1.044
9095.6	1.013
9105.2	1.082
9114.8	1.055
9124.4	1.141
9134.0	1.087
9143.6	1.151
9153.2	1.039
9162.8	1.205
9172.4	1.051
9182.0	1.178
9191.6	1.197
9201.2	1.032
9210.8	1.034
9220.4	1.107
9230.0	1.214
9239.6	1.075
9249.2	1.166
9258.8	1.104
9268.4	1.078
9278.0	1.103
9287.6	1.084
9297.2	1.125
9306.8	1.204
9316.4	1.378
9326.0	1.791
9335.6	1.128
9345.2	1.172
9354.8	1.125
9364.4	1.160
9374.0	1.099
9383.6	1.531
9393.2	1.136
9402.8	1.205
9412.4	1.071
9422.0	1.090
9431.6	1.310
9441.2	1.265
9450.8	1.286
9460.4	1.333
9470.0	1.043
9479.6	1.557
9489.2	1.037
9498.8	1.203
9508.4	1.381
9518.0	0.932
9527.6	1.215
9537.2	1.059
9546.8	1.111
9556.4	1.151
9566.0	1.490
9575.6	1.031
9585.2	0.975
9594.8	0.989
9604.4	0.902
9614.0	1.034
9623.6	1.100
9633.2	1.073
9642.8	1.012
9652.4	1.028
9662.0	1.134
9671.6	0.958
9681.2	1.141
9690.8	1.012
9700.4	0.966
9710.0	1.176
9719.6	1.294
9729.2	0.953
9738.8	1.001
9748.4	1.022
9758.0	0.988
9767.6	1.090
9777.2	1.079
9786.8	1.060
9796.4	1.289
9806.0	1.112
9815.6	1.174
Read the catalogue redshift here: 0.627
